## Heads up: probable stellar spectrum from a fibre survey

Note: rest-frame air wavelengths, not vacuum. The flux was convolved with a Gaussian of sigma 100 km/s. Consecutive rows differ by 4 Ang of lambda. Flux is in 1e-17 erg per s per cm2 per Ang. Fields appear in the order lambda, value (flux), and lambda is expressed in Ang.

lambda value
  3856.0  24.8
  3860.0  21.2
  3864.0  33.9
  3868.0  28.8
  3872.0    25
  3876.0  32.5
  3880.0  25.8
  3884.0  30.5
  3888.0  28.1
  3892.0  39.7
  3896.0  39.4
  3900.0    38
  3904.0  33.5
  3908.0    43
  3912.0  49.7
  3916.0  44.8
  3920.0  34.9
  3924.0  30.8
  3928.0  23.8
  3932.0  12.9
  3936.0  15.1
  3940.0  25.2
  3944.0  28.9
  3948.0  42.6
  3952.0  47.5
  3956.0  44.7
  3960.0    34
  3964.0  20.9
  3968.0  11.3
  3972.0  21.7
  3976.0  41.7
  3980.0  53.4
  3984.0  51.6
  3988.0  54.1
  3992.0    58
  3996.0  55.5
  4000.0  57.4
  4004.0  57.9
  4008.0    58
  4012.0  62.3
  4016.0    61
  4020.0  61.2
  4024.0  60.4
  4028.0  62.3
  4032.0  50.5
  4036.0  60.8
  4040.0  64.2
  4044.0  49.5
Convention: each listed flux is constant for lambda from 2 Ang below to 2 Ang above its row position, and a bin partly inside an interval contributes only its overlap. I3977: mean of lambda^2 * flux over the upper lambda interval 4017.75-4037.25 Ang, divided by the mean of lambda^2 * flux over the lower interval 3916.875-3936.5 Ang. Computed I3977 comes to 2.4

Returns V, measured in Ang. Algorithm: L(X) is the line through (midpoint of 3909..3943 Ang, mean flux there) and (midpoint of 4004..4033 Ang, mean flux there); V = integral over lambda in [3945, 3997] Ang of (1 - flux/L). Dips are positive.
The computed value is 4.4 Ang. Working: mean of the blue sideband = 30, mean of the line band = 40.8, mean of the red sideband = 59.6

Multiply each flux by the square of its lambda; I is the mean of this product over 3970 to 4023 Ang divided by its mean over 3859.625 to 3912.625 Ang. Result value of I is 1.69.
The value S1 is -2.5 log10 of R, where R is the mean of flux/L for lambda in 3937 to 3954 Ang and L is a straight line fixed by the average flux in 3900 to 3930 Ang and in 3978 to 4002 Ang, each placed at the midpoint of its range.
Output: 0.273 mag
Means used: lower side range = 37.3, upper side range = 55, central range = 34.8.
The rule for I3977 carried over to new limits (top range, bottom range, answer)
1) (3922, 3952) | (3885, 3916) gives 0.71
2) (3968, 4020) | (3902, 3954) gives 1.60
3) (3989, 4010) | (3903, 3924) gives 1.47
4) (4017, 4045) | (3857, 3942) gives 2.02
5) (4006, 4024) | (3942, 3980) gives 1.85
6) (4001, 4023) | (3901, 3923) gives 1.56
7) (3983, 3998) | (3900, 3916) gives 1.37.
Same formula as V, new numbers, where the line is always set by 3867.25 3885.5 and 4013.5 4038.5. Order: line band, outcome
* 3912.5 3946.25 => 9.3 Ang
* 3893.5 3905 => -1.5 Ang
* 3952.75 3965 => 2.6 Ang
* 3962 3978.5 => 8.0 Ang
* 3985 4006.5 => -1.3 Ang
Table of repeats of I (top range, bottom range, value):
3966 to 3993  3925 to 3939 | 2.24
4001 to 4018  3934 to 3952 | 2.05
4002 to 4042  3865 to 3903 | 2.00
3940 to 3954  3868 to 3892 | 1.33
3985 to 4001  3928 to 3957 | 1.91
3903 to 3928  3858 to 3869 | 1.41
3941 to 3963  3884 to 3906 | 1.11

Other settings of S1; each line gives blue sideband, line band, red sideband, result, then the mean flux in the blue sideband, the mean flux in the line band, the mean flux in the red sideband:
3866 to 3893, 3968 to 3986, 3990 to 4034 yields 0.31 mag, 29.7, 38.7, 58.6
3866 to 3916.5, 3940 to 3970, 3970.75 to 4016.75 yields 0.38 mag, 35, 32.3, 53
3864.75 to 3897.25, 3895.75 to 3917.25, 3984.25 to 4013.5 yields -0.13 mag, 31.1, 41.4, 57.2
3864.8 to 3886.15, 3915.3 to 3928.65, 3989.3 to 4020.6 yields 0.18 mag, 28.8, 33.5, 58.7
